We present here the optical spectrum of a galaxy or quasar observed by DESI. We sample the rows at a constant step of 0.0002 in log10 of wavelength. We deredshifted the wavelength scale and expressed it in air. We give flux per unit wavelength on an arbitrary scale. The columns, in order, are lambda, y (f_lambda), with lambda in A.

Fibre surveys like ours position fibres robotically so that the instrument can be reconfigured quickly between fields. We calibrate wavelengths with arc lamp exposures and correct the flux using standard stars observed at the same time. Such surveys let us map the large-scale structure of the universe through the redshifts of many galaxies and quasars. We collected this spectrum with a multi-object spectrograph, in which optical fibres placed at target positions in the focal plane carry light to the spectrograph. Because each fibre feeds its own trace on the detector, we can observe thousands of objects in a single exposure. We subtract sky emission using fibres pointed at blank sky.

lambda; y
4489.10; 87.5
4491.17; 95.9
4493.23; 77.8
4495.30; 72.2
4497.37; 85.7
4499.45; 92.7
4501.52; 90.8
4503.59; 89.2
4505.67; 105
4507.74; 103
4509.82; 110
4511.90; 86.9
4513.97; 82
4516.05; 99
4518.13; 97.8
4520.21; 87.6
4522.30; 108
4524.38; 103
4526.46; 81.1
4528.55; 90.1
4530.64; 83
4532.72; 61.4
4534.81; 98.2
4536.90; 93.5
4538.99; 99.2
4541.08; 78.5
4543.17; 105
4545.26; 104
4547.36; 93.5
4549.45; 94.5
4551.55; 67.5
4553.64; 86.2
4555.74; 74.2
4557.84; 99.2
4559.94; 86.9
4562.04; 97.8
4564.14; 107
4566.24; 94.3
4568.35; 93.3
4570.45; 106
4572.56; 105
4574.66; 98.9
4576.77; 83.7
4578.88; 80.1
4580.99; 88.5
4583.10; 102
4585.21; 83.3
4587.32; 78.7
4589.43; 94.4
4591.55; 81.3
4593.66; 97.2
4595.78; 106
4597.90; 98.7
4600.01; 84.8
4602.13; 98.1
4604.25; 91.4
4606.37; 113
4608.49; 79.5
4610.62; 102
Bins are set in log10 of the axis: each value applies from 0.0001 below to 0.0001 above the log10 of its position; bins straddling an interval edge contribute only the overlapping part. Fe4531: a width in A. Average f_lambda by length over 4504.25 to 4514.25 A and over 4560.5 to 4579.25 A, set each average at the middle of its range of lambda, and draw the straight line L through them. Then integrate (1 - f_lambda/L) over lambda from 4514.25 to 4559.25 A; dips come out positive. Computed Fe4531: 3.2 A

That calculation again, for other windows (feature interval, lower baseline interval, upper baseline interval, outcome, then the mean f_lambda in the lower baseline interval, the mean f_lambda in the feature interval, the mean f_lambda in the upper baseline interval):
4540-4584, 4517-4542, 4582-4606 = -0.5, 90.2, 92.6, 93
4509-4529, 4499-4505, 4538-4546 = -0.2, 91.6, 94.5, 96.4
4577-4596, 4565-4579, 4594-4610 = 1.3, 95.6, 89.2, 96.1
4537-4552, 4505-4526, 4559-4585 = 0.5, 97.7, 92.8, 94.9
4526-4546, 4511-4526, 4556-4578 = 1.2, 94.5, 89.4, 96.2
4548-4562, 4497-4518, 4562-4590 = 1.2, 94.8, 86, 93.6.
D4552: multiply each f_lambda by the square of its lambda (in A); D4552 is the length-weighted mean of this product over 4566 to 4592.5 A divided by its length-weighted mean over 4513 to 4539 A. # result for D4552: 1.03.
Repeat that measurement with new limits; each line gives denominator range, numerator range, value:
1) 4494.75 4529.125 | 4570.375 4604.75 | 1.02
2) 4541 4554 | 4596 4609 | 1.08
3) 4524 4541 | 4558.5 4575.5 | 1.14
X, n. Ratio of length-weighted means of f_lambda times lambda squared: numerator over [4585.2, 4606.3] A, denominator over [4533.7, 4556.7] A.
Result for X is 1.1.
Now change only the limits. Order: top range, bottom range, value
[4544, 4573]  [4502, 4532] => 1.01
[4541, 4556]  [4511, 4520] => 0.99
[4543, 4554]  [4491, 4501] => 1.11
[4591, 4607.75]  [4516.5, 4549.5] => 1.07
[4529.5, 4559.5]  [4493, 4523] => 0.97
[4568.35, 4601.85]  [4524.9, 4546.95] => 1.05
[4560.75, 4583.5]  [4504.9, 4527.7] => 1.02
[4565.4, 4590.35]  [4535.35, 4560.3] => 1.03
